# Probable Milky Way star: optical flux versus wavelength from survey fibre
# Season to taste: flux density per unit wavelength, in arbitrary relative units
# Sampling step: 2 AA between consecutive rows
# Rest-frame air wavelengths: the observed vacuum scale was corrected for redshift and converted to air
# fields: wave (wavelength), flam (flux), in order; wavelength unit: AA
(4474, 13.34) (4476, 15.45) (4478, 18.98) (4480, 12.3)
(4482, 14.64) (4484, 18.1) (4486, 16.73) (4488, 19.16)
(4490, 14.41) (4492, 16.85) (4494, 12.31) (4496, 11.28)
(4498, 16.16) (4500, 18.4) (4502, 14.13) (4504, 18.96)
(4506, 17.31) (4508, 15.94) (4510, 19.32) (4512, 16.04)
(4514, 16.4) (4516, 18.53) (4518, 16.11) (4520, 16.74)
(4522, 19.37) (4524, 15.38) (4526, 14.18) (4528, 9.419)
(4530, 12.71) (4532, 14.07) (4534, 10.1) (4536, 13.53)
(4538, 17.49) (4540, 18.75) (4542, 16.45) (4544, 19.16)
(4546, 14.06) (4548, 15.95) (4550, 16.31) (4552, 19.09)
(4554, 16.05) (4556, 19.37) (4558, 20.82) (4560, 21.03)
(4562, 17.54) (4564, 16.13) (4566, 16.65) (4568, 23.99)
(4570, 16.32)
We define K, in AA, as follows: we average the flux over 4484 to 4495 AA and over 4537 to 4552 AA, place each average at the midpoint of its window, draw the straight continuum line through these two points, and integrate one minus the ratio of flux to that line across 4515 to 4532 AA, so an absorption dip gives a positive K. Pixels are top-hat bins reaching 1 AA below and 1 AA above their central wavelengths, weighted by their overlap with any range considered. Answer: 1.5 AA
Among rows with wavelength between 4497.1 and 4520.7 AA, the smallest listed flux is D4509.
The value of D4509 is 14.13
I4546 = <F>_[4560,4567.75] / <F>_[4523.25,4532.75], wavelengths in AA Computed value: 1.4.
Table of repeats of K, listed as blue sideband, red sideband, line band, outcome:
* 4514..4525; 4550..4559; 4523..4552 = 4.7 AA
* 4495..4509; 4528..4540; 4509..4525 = -2.5 AA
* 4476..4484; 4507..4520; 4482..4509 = 0.4 AA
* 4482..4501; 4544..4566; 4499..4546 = 2.1 AA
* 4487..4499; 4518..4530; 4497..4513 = -2.2 AA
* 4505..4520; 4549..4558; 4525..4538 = 3.6 AA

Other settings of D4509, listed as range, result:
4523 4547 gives 9.419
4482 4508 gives 11.28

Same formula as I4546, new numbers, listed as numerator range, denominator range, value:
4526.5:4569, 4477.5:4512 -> 1.03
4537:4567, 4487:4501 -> 1.14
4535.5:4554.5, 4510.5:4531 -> 1.08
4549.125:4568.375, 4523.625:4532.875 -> 1.43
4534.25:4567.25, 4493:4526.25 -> 1.06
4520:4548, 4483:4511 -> 0.92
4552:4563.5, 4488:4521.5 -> 1.16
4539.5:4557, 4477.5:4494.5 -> 1.08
